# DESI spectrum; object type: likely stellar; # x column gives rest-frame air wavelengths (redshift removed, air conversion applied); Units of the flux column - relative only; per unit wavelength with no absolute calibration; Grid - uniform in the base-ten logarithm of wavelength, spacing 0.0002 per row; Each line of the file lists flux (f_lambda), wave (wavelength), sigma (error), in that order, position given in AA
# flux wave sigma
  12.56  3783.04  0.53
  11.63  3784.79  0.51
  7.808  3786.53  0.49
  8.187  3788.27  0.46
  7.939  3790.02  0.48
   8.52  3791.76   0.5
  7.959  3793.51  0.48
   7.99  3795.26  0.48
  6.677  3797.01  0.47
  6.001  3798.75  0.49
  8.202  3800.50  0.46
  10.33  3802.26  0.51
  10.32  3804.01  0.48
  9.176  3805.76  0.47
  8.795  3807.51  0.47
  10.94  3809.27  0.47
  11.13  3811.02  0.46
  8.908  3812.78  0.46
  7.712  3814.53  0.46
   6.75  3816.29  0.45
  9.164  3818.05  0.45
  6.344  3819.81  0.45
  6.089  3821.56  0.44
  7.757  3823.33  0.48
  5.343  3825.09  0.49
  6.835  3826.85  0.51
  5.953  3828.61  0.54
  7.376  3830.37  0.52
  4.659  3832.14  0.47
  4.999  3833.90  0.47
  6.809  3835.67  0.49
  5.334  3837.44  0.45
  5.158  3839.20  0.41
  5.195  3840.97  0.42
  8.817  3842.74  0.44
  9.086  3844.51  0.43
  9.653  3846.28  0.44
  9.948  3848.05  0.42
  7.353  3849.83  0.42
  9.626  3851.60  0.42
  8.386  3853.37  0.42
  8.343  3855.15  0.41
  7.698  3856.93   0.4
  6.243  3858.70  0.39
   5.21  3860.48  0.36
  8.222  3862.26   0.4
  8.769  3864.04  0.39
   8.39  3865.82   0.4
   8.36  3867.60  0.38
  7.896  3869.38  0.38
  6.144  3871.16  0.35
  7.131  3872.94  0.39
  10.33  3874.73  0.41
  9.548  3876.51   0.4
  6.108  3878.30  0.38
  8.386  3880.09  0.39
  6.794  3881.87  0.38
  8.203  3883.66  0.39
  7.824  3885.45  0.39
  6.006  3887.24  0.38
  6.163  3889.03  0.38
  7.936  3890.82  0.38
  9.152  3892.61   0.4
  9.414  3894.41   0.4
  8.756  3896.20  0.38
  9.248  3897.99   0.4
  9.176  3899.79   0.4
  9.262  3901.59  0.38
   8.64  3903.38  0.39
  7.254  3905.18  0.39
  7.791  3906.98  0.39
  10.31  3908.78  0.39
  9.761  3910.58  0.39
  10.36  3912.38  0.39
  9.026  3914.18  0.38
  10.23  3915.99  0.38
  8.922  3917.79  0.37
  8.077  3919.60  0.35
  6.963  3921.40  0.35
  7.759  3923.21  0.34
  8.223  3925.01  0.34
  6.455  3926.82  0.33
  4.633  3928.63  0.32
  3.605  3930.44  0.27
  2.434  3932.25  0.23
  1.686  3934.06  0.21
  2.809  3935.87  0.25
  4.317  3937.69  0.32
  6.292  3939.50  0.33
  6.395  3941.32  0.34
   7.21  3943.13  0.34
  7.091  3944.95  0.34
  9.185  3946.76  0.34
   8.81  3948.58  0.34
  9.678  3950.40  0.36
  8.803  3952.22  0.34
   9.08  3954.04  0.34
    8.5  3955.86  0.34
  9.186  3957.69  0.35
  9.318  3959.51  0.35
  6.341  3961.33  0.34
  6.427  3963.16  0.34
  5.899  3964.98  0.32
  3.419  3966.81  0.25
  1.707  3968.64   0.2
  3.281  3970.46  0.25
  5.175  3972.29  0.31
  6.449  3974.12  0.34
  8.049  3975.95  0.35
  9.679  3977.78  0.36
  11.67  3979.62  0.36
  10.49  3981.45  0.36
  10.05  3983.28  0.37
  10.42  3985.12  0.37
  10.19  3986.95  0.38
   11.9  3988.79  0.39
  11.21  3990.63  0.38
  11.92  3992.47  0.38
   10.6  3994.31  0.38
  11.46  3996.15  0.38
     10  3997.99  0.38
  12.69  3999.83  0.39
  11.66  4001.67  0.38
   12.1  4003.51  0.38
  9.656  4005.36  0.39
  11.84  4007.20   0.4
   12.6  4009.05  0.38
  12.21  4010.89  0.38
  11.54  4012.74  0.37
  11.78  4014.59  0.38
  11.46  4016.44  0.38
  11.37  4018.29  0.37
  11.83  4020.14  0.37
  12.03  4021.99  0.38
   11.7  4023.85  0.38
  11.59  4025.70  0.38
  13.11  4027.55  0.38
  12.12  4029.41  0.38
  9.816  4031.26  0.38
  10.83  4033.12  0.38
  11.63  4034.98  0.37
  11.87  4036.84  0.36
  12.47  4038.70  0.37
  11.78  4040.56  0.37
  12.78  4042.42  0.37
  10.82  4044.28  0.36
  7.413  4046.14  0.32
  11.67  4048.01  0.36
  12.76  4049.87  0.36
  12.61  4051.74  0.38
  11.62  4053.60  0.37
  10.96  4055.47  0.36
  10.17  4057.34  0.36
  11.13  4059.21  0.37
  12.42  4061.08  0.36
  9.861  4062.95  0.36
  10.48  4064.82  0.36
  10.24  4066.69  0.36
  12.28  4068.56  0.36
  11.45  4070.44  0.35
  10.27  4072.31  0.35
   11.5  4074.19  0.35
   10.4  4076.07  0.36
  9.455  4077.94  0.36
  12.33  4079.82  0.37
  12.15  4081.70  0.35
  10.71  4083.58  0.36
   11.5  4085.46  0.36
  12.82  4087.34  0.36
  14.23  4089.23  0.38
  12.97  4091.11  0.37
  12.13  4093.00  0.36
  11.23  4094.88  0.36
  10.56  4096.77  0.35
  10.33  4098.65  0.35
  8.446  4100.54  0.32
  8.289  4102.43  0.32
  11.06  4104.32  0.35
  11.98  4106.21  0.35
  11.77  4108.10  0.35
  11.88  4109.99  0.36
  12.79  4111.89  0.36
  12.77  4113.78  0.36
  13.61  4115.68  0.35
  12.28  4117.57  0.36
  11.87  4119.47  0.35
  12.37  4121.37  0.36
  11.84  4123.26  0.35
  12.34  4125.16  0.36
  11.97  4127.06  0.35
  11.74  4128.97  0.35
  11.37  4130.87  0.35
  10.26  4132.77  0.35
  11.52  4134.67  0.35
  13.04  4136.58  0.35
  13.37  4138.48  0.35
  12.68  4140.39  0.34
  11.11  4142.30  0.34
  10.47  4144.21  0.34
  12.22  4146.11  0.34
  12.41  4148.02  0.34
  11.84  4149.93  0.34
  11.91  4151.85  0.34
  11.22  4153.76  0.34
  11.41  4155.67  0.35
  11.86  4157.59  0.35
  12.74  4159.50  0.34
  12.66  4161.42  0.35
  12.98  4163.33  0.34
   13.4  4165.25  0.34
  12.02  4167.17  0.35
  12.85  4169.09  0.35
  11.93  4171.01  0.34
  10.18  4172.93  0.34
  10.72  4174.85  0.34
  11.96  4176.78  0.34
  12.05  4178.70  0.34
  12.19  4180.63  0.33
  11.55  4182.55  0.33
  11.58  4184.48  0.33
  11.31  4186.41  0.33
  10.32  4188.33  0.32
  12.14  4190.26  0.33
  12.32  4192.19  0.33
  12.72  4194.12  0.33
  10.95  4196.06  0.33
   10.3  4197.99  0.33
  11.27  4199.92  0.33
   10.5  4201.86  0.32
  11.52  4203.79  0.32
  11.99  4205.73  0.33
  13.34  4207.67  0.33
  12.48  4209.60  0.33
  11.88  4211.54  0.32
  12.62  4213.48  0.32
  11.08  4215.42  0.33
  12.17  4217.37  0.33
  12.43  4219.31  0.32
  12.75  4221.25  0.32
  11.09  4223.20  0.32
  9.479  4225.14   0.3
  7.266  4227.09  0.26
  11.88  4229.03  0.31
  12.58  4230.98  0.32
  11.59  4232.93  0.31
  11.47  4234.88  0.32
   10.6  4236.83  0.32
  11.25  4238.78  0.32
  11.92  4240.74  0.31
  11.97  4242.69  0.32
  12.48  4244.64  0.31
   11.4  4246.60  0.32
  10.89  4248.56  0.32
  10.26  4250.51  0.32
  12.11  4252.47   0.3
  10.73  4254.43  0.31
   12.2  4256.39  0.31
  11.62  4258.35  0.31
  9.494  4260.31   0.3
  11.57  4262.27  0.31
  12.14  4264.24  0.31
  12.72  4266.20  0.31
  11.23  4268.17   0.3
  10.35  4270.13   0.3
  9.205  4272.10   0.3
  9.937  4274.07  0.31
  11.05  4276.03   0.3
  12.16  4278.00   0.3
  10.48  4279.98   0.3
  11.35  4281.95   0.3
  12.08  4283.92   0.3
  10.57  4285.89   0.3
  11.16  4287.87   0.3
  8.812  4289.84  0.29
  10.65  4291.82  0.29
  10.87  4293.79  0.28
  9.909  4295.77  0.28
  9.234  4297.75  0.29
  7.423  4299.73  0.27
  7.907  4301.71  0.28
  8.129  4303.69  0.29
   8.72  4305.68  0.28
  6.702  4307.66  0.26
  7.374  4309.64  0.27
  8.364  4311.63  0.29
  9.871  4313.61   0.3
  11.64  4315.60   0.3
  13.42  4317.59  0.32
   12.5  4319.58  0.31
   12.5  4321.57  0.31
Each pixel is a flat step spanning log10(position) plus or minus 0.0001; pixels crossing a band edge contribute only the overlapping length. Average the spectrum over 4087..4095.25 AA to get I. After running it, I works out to 12.8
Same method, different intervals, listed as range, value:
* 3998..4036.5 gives 11.6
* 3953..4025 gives 9.68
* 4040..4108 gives 11.2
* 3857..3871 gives 7.52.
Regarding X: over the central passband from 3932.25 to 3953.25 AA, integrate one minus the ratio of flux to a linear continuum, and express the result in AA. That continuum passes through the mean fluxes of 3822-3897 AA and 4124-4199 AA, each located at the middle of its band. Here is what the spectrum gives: 5.6 AA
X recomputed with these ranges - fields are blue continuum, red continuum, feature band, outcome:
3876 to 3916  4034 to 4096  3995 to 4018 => -2.5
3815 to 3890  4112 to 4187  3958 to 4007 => 2.4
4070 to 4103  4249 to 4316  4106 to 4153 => -4.6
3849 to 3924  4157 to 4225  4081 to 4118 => -3.1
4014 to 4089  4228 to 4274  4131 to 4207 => -2.8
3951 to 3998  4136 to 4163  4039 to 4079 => -3.4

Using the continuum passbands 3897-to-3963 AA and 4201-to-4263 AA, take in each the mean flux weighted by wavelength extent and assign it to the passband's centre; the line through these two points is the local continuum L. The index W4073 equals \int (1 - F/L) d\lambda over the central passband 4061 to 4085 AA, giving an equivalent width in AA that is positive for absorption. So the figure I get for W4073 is -4.07 AA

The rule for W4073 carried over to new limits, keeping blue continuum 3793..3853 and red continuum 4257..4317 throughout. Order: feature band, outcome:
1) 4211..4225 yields -3.0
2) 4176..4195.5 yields -4.5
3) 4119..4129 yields -3.0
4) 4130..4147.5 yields -4.6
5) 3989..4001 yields -3.8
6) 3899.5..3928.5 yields -1.2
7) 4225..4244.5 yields -2.5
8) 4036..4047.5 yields -3.1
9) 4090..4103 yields -2.2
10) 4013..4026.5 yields -4.5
